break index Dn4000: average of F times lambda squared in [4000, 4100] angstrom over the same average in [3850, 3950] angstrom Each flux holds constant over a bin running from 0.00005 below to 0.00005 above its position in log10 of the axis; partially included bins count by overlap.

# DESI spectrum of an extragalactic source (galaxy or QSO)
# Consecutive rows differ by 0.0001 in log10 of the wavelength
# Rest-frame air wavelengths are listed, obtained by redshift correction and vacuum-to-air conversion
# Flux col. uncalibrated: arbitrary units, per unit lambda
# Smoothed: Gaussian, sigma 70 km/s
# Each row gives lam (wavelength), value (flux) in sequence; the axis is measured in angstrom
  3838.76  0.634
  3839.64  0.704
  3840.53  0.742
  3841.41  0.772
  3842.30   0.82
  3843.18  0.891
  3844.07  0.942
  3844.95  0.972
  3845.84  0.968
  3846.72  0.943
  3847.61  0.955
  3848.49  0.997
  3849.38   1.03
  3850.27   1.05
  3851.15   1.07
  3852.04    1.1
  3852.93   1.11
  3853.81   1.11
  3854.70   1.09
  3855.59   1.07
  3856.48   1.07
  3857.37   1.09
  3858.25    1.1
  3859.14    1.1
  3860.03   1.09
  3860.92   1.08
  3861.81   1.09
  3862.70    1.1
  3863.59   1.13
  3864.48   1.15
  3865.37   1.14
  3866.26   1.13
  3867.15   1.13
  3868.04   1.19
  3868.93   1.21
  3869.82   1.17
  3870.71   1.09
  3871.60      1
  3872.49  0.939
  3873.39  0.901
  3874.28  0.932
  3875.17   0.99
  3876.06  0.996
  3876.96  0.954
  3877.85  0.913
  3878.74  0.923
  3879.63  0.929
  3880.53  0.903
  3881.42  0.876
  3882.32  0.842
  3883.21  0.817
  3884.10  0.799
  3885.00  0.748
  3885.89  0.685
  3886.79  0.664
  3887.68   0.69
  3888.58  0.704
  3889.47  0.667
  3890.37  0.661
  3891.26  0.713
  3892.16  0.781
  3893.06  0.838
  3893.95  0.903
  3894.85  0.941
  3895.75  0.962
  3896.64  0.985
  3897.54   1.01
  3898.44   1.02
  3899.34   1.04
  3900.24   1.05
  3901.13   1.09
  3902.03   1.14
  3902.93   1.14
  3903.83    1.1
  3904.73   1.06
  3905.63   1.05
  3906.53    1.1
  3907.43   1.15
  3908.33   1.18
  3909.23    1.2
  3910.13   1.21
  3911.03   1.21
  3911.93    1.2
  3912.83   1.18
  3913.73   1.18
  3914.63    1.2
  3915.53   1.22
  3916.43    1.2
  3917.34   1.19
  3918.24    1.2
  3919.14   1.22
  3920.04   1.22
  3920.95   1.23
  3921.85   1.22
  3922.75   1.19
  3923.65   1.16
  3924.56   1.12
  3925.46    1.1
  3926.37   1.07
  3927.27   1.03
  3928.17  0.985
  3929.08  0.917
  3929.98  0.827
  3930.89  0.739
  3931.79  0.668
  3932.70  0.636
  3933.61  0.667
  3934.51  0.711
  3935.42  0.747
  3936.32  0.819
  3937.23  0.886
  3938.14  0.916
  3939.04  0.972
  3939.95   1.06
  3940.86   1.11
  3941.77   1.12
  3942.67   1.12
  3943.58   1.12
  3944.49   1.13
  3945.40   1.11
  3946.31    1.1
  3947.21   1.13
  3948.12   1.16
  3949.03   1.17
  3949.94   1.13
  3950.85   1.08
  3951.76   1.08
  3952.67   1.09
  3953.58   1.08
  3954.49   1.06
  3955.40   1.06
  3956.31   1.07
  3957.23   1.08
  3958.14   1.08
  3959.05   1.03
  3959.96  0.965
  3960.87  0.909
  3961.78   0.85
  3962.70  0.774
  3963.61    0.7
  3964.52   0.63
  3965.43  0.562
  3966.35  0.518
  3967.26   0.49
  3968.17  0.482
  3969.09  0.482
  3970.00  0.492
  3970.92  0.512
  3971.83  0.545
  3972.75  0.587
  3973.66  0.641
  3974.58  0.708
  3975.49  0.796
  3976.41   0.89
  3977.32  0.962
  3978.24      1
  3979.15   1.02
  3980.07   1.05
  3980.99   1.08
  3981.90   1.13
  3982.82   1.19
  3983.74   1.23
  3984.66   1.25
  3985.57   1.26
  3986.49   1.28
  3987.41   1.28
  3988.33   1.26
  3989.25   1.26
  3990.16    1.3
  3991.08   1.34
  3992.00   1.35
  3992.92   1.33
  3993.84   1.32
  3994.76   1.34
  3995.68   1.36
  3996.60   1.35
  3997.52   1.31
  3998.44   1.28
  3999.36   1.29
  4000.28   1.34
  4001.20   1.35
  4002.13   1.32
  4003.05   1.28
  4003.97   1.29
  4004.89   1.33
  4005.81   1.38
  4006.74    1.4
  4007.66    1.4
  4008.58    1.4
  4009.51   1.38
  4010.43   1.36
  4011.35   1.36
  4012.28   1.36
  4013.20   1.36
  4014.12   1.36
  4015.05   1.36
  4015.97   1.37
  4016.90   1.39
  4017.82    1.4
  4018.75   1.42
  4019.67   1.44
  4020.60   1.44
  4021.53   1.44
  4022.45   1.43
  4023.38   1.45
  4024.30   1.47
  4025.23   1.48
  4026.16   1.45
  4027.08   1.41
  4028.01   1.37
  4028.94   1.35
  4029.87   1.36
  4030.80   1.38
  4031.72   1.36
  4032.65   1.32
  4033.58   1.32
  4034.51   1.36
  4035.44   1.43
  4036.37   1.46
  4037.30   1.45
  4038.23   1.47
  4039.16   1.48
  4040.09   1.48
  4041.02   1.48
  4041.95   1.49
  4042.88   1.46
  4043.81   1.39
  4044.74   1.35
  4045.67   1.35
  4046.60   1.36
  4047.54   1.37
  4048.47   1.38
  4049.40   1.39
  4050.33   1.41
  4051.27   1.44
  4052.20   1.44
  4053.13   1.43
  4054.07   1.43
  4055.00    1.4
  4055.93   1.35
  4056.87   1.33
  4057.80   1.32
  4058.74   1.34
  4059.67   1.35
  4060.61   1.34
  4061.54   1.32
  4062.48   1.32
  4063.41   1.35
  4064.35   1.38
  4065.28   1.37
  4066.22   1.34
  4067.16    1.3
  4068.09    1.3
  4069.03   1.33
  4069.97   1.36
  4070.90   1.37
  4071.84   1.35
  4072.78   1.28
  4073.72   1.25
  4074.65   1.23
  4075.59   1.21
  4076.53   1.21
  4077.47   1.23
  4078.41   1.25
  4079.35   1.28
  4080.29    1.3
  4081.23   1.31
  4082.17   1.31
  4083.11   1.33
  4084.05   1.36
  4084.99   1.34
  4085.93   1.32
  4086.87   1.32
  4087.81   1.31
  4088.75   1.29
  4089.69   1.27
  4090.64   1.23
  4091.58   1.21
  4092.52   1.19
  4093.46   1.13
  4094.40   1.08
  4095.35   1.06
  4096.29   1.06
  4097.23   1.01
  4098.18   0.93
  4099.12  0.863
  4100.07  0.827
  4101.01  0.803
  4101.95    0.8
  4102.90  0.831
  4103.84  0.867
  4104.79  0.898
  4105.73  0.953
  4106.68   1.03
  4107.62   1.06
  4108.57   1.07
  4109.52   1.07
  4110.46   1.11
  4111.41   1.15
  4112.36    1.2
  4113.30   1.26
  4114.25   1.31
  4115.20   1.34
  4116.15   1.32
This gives 1.4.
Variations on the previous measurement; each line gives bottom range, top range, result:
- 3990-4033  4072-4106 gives 0.87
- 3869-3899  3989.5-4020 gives 1.63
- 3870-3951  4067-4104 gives 1.29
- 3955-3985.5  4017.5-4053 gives 1.73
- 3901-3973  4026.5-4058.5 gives 1.50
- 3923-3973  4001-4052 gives 1.61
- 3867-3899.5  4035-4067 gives 1.68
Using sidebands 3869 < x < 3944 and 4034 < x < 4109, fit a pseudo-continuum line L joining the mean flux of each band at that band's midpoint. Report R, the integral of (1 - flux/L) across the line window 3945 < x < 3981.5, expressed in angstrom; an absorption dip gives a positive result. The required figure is 6.8 angstrom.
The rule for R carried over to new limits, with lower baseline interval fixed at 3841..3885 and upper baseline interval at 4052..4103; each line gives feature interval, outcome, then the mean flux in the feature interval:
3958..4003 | 5.1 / 1.01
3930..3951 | 2.5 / 0.965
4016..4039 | -4.3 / 1.41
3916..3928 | -1.0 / 1.16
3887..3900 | 2.4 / 0.851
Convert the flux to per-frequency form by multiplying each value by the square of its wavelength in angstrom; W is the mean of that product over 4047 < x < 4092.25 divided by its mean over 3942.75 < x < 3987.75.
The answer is 1.49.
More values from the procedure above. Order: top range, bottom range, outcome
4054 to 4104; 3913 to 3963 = 1.27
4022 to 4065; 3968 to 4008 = 1.28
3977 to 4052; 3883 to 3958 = 1.39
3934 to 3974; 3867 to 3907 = 0.99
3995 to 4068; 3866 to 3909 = 1.56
